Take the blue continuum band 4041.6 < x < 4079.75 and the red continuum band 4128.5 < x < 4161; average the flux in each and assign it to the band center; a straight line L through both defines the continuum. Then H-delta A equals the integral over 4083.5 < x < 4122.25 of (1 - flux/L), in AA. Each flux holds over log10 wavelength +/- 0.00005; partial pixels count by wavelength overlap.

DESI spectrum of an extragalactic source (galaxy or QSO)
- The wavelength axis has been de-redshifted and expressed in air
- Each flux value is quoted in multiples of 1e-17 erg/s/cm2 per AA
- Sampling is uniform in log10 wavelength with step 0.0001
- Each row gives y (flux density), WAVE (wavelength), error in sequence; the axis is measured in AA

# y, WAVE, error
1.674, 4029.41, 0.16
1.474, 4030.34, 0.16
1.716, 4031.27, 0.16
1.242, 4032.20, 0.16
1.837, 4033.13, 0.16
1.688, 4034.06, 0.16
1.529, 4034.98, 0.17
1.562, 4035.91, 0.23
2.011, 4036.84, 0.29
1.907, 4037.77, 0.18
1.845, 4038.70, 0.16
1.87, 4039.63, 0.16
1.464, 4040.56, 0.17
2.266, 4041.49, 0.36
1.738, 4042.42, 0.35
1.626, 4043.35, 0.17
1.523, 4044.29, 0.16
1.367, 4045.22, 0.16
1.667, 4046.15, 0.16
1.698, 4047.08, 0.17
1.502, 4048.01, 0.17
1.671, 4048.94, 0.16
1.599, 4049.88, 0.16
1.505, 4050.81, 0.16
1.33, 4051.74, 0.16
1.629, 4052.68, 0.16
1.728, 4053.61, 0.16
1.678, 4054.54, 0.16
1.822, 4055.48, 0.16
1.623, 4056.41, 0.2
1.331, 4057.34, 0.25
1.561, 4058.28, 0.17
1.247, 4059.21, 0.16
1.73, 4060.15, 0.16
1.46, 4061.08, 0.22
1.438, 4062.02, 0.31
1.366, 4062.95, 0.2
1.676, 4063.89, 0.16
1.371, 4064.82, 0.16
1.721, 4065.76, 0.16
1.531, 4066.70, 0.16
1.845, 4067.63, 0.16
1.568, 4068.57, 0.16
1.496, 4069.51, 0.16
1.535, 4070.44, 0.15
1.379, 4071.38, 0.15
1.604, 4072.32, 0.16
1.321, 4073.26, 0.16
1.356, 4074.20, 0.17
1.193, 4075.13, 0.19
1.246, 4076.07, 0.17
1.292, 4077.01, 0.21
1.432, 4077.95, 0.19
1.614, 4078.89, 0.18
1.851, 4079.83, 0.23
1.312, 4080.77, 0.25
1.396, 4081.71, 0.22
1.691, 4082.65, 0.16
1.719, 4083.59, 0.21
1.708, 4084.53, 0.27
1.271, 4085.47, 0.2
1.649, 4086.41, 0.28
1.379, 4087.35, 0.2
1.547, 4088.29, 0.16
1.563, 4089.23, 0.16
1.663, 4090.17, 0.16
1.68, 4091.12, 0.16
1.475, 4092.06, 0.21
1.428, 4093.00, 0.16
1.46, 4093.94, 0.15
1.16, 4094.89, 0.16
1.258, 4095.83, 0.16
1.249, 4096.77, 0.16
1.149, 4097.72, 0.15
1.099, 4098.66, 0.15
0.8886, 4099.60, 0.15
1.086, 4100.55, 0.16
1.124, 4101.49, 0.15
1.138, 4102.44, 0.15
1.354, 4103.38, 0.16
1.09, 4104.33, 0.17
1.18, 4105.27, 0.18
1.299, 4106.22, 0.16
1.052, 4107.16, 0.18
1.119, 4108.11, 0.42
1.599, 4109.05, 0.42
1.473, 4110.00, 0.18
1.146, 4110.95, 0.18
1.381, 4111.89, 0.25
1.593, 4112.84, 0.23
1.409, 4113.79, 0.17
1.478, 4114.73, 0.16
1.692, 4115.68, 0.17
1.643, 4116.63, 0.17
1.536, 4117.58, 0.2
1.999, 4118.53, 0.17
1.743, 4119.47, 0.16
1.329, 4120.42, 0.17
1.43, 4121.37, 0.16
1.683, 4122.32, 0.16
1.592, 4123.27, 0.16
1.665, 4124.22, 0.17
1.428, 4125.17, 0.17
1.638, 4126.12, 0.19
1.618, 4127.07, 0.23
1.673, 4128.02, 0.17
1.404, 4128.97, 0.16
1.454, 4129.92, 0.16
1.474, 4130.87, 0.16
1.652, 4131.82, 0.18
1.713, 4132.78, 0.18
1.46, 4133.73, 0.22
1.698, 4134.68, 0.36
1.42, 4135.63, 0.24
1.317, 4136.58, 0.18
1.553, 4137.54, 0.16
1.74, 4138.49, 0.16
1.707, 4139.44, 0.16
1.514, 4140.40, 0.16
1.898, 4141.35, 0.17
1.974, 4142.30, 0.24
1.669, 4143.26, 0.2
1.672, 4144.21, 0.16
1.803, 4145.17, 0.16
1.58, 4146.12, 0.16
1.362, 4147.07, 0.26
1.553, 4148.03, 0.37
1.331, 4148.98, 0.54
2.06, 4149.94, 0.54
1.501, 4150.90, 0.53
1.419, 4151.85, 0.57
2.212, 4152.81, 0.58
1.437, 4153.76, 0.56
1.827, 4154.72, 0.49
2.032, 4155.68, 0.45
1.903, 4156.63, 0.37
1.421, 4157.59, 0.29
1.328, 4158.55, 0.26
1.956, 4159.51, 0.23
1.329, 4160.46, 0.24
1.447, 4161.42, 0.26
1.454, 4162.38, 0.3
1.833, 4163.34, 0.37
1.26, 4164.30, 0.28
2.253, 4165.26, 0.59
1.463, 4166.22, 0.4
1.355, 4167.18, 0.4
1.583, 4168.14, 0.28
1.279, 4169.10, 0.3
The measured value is 4.6 AA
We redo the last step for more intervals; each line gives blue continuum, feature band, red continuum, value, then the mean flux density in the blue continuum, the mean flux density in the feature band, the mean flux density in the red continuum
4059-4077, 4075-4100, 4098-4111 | -1.9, 1.48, 1.43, 1.19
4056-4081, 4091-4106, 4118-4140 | 3.0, 1.49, 1.23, 1.58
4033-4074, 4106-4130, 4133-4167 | 1.8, 1.61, 1.51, 1.64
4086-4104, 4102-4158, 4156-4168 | -3.3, 1.33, 1.56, 1.59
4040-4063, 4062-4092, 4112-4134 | 1.3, 1.59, 1.51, 1.58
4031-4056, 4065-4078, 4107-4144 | 1.3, 1.67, 1.46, 1.56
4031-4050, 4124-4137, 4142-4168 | 0.9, 1.68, 1.54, 1.64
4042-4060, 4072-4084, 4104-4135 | 0.6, 1.57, 1.46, 1.5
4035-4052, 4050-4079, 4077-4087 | 1.9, 1.68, 1.5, 1.55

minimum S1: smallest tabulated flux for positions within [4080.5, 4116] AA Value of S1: 0.8886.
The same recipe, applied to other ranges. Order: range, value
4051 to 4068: 1.247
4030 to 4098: 1.149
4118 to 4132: 1.329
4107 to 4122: 1.052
